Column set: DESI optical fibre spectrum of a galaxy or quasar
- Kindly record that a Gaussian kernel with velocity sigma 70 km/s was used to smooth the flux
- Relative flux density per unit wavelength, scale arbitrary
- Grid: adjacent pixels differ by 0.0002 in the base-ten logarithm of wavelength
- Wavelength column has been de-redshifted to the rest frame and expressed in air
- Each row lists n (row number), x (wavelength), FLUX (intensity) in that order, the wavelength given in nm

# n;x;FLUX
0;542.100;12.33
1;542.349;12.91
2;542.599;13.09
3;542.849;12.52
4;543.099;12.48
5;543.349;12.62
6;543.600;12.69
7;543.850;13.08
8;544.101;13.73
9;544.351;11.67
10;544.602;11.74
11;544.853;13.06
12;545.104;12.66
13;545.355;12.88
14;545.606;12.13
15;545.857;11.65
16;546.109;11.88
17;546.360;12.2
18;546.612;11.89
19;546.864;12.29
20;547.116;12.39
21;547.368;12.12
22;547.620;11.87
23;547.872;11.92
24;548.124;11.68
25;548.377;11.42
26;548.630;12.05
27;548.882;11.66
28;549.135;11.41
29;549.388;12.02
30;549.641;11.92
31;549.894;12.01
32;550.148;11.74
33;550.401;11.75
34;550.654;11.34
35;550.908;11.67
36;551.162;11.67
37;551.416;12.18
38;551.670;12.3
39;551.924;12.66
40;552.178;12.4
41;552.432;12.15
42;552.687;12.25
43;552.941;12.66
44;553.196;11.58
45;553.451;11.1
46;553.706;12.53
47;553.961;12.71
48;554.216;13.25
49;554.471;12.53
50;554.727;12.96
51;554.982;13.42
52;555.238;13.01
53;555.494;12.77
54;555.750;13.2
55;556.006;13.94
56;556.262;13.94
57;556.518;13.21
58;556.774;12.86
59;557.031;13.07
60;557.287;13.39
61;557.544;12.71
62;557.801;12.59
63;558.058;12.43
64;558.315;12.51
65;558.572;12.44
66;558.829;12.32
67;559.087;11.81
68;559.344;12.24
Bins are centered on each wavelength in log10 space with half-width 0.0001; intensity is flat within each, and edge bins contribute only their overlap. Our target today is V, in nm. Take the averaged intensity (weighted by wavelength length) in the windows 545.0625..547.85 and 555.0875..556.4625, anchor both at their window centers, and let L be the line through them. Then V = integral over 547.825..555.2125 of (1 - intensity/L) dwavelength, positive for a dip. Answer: 0.401 nm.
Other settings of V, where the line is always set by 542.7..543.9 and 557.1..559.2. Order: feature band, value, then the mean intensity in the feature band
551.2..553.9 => 0.088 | 12.2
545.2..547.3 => 0.078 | 12.2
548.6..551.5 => 0.193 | 11.8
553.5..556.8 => -0.130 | 13.1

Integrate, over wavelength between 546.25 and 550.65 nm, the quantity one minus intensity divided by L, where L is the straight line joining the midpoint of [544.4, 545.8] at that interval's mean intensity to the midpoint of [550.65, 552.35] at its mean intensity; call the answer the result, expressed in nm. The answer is 0.13 nm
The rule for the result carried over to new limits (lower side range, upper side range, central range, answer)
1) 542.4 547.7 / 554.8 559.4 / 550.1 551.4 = 0.10 nm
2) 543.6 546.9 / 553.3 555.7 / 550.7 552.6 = 0.07 nm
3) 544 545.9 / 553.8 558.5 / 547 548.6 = 0.09 nm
